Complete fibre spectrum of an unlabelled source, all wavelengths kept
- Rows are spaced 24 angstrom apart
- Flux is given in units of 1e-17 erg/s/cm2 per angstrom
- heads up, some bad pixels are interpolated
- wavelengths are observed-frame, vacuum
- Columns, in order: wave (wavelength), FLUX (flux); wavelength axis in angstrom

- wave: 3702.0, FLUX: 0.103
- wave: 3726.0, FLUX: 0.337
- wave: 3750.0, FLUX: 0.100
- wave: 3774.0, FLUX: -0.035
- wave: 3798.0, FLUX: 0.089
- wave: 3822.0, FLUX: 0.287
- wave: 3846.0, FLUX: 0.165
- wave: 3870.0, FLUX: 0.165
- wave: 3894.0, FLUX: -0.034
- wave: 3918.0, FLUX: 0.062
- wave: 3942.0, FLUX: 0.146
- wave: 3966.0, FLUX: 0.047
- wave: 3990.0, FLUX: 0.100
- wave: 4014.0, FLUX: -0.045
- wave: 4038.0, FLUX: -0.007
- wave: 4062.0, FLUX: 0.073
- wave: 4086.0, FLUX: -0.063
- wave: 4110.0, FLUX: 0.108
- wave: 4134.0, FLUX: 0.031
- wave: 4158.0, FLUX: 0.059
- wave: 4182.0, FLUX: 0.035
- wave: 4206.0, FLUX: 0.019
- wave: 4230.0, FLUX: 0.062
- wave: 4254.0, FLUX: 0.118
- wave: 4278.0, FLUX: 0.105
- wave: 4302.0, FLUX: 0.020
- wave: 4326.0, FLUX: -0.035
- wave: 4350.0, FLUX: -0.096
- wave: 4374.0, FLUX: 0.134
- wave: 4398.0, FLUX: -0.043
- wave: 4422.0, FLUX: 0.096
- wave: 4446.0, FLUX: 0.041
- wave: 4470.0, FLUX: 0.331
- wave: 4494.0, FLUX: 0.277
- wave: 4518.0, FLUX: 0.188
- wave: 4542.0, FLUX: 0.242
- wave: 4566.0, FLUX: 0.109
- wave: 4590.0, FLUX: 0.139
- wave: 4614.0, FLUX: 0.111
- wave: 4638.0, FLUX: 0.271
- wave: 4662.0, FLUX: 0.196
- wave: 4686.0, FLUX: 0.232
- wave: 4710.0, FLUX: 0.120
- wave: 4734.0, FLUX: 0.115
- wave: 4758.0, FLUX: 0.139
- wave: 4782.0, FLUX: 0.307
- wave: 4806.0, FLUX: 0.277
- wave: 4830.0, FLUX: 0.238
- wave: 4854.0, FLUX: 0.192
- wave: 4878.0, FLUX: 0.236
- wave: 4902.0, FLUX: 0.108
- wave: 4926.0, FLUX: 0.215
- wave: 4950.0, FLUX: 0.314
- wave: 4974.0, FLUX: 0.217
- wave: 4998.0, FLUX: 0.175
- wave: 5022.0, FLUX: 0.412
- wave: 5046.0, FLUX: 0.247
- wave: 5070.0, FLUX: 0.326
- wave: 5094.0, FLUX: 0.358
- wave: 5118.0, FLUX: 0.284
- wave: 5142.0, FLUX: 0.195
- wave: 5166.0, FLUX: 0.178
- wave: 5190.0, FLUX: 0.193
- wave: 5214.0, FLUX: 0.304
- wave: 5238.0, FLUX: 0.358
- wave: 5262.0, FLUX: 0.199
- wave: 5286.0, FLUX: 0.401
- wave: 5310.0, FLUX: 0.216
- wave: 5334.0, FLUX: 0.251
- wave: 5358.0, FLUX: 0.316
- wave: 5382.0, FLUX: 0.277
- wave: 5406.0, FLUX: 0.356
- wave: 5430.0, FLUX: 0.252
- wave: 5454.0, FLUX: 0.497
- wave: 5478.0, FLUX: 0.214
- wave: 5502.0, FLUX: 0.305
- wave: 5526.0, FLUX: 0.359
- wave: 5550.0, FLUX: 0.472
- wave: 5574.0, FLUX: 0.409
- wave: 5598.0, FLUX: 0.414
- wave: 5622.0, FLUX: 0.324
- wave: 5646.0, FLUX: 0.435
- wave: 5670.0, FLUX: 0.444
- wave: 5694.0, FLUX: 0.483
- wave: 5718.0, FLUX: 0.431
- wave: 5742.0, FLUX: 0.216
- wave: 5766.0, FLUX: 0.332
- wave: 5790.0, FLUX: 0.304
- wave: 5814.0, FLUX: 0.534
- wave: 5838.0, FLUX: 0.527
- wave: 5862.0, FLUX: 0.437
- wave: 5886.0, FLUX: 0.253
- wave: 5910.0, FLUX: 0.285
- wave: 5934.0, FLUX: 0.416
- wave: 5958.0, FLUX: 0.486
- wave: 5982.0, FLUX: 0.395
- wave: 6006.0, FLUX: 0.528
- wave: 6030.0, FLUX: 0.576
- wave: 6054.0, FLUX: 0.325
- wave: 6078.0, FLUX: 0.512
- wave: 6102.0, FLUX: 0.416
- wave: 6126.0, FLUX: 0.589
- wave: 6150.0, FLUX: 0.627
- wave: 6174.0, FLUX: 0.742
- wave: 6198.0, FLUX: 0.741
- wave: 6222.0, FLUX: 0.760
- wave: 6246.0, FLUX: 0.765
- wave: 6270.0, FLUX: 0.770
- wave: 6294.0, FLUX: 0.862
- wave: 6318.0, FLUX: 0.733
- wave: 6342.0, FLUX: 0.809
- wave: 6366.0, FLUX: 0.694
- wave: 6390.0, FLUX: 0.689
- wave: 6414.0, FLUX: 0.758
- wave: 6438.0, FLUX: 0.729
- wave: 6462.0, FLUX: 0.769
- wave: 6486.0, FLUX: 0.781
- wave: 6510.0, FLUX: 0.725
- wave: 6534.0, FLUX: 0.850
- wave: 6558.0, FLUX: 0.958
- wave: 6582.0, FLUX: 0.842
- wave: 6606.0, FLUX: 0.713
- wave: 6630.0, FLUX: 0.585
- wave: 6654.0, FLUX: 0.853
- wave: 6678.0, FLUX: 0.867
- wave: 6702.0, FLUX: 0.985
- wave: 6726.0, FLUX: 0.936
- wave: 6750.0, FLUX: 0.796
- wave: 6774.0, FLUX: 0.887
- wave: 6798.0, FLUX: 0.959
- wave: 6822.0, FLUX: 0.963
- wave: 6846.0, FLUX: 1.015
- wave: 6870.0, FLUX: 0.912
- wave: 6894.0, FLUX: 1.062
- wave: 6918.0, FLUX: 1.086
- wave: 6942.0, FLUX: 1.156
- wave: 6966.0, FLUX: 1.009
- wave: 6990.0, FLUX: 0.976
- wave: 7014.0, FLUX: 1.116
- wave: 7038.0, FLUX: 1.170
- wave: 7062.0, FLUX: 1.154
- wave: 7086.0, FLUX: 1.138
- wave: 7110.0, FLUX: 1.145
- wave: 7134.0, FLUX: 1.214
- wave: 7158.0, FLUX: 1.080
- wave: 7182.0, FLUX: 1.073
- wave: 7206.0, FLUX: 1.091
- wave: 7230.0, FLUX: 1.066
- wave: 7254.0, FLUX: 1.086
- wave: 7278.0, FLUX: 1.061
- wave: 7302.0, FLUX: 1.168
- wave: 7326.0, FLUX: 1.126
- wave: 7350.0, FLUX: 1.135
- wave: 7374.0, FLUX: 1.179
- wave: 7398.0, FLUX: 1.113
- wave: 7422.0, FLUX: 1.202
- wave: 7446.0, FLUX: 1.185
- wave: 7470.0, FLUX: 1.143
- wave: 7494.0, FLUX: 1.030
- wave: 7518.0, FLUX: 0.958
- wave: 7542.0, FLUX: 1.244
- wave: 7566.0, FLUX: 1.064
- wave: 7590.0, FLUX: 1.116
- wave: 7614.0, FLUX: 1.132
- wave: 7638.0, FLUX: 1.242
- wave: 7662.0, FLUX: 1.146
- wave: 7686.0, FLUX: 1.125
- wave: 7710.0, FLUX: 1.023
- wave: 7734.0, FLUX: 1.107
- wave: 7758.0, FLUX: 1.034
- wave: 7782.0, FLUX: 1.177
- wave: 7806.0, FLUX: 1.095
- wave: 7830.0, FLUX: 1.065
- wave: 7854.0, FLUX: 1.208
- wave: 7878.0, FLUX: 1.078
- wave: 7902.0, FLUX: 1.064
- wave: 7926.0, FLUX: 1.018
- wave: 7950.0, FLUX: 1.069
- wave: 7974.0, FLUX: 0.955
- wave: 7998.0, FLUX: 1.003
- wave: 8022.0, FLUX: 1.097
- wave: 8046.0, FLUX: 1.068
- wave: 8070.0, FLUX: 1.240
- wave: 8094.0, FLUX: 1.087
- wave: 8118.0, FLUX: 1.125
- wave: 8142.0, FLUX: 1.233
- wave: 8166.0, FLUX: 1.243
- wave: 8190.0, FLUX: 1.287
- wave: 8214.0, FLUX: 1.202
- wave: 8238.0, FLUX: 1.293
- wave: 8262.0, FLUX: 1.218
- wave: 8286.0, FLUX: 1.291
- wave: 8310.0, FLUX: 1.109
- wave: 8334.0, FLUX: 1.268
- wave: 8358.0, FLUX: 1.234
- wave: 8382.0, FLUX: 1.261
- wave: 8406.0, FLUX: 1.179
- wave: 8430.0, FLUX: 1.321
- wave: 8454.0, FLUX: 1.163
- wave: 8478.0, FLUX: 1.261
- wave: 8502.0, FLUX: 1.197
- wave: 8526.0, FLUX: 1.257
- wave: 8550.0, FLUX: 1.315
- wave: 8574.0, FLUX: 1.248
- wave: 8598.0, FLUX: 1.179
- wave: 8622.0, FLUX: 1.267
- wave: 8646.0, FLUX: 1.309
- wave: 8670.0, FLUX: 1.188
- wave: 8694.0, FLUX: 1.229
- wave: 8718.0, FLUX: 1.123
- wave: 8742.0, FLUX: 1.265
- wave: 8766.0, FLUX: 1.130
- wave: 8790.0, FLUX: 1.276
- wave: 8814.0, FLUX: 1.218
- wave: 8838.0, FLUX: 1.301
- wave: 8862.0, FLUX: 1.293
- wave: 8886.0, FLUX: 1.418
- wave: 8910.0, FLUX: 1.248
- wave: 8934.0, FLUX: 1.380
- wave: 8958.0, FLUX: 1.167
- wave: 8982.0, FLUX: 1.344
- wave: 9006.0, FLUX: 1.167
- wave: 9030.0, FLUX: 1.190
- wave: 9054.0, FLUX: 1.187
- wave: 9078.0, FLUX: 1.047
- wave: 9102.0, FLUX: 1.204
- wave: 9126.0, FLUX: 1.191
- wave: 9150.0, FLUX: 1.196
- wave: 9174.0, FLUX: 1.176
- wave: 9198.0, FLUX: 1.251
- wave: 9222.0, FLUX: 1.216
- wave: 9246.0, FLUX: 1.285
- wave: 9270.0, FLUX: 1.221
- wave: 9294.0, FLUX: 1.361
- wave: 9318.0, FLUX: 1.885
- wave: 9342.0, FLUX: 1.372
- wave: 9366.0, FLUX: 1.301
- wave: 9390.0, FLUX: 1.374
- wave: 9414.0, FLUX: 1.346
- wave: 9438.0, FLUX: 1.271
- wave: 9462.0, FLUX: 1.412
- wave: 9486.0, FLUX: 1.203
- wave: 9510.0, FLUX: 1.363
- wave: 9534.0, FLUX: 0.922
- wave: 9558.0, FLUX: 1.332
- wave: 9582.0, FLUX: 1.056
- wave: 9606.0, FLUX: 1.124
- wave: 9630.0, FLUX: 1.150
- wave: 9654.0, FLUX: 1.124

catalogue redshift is 0.539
